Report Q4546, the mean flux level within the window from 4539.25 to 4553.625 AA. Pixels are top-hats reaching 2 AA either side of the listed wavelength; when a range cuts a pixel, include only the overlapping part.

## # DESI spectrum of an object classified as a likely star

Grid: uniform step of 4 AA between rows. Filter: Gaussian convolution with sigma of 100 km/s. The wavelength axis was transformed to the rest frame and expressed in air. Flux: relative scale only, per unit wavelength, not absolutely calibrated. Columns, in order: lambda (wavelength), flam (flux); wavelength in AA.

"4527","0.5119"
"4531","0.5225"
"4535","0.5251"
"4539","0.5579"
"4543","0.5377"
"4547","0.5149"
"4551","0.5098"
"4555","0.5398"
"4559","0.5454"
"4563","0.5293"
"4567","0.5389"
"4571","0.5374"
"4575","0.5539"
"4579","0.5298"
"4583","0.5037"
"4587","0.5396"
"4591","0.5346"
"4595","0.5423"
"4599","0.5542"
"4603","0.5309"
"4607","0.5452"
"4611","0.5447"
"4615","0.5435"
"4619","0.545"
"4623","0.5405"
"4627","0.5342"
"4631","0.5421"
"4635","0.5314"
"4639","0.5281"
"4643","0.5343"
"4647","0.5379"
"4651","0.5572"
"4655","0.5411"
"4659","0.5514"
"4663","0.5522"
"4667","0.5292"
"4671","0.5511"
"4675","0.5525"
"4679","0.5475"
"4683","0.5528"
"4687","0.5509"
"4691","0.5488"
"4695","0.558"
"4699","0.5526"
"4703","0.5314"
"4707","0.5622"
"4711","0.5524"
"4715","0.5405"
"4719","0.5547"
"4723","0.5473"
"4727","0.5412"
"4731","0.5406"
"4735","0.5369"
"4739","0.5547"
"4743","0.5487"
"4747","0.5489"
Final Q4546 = 0.526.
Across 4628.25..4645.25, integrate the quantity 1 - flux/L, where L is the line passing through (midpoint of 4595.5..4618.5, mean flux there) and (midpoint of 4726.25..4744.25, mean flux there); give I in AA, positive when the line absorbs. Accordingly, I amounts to 0.3 AA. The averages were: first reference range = 0.544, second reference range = 0.544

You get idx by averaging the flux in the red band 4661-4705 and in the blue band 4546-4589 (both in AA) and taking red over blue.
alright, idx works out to 1.0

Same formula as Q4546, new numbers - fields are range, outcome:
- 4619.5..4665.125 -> 0.541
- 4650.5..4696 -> 0.549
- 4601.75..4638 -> 0.54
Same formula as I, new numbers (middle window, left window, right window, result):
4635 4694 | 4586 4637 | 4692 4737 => -0.12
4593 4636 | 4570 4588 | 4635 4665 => -0.34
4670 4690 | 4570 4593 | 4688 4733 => -0.23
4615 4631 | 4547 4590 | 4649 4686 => 0.01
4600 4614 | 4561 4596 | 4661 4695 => -0.08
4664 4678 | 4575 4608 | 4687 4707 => 0.03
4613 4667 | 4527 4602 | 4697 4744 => -0.09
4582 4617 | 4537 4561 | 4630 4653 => -0.14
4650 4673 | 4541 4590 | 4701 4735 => -0.26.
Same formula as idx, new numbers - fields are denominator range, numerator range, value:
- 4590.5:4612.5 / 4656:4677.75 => 1.01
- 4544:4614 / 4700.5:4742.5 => 1.02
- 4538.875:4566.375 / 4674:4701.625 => 1.04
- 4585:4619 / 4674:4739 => 1.01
